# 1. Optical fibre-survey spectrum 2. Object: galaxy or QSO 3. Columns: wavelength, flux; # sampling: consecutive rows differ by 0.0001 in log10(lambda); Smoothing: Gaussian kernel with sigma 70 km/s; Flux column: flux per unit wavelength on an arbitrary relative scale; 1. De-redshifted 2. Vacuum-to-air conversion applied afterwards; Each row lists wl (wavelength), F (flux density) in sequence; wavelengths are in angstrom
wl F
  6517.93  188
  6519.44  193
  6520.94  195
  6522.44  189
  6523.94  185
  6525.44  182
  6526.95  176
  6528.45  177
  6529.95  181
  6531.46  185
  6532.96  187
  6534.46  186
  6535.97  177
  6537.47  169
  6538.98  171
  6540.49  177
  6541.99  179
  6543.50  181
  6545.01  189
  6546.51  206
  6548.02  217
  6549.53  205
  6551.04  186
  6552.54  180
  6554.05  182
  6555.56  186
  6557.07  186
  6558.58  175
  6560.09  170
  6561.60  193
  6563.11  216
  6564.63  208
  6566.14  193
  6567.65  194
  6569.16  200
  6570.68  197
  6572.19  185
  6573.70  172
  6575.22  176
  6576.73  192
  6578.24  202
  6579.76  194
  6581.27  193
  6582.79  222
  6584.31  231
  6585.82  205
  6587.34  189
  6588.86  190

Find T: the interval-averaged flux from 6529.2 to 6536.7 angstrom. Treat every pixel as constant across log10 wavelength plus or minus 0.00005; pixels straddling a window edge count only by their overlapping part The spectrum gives 183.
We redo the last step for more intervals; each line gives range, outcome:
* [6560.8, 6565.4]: 205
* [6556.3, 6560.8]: 177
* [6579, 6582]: 194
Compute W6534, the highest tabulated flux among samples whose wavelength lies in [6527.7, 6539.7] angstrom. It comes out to 187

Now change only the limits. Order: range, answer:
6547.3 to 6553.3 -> 217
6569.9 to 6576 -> 197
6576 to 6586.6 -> 231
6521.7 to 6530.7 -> 189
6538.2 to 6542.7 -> 179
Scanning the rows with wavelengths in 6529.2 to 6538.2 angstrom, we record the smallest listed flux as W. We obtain 169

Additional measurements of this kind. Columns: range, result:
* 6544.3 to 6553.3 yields 180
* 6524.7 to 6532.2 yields 176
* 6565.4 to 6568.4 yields 193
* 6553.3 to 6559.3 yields 175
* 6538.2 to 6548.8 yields 171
